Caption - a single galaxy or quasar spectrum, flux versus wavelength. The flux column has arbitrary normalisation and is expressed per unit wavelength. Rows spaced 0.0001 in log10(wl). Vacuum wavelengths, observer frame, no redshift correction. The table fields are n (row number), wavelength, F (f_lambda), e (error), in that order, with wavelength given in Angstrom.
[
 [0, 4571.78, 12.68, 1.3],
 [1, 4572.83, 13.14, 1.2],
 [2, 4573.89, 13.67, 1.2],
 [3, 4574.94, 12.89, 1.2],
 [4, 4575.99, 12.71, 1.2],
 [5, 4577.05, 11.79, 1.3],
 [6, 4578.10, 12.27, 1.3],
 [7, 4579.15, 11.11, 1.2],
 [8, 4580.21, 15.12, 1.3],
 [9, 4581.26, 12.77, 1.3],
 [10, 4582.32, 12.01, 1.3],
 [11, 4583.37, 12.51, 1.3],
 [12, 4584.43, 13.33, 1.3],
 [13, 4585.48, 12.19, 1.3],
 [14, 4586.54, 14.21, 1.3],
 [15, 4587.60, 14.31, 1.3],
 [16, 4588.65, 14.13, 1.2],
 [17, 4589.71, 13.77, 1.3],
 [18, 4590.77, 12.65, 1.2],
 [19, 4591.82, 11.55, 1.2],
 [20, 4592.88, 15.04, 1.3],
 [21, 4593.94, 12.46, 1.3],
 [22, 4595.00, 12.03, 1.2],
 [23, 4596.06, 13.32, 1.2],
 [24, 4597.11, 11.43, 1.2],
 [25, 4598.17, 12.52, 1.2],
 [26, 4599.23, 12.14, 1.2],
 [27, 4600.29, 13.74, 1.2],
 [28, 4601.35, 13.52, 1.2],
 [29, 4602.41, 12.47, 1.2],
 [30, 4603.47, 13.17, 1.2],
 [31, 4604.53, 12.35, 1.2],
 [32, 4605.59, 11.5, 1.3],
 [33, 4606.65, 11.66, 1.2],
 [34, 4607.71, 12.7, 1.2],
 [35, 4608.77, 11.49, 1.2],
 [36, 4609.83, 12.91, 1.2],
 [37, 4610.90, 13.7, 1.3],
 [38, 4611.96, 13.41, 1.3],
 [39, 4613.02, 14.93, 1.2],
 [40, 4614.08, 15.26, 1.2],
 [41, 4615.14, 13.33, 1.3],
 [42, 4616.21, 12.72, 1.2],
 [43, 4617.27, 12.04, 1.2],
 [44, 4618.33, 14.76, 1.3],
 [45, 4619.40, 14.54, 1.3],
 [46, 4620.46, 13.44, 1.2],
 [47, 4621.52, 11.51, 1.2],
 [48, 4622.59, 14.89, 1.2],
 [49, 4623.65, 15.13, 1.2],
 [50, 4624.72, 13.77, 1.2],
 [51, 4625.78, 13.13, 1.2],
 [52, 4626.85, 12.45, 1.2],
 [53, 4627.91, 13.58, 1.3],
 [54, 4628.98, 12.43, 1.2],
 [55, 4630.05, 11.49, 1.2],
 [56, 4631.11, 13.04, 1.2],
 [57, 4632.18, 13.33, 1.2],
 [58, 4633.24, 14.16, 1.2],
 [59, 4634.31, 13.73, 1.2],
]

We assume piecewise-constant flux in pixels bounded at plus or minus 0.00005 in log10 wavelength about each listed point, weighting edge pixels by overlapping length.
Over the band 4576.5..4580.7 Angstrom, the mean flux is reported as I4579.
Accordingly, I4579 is 12.5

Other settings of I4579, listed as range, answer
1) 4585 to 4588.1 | 13.6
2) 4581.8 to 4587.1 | 12.9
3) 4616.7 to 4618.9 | 13.4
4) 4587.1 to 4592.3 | 13.3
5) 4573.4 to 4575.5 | 13.3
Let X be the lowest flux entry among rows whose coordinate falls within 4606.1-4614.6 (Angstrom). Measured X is 11.49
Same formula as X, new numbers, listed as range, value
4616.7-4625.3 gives 11.51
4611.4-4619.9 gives 12.04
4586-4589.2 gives 14.13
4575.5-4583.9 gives 11.11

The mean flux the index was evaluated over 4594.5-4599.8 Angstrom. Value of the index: 12.3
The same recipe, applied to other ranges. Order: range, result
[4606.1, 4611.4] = 12.5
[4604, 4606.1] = 11.9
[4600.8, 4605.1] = 12.9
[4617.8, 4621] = 14.2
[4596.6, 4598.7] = 12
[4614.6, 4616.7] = 13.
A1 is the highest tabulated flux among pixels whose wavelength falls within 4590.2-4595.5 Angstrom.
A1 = 15.04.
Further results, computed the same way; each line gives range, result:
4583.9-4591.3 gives 14.31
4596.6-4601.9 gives 13.74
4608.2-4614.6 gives 15.26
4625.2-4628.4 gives 13.58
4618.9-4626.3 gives 15.13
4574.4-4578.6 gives 12.89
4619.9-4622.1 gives 13.44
